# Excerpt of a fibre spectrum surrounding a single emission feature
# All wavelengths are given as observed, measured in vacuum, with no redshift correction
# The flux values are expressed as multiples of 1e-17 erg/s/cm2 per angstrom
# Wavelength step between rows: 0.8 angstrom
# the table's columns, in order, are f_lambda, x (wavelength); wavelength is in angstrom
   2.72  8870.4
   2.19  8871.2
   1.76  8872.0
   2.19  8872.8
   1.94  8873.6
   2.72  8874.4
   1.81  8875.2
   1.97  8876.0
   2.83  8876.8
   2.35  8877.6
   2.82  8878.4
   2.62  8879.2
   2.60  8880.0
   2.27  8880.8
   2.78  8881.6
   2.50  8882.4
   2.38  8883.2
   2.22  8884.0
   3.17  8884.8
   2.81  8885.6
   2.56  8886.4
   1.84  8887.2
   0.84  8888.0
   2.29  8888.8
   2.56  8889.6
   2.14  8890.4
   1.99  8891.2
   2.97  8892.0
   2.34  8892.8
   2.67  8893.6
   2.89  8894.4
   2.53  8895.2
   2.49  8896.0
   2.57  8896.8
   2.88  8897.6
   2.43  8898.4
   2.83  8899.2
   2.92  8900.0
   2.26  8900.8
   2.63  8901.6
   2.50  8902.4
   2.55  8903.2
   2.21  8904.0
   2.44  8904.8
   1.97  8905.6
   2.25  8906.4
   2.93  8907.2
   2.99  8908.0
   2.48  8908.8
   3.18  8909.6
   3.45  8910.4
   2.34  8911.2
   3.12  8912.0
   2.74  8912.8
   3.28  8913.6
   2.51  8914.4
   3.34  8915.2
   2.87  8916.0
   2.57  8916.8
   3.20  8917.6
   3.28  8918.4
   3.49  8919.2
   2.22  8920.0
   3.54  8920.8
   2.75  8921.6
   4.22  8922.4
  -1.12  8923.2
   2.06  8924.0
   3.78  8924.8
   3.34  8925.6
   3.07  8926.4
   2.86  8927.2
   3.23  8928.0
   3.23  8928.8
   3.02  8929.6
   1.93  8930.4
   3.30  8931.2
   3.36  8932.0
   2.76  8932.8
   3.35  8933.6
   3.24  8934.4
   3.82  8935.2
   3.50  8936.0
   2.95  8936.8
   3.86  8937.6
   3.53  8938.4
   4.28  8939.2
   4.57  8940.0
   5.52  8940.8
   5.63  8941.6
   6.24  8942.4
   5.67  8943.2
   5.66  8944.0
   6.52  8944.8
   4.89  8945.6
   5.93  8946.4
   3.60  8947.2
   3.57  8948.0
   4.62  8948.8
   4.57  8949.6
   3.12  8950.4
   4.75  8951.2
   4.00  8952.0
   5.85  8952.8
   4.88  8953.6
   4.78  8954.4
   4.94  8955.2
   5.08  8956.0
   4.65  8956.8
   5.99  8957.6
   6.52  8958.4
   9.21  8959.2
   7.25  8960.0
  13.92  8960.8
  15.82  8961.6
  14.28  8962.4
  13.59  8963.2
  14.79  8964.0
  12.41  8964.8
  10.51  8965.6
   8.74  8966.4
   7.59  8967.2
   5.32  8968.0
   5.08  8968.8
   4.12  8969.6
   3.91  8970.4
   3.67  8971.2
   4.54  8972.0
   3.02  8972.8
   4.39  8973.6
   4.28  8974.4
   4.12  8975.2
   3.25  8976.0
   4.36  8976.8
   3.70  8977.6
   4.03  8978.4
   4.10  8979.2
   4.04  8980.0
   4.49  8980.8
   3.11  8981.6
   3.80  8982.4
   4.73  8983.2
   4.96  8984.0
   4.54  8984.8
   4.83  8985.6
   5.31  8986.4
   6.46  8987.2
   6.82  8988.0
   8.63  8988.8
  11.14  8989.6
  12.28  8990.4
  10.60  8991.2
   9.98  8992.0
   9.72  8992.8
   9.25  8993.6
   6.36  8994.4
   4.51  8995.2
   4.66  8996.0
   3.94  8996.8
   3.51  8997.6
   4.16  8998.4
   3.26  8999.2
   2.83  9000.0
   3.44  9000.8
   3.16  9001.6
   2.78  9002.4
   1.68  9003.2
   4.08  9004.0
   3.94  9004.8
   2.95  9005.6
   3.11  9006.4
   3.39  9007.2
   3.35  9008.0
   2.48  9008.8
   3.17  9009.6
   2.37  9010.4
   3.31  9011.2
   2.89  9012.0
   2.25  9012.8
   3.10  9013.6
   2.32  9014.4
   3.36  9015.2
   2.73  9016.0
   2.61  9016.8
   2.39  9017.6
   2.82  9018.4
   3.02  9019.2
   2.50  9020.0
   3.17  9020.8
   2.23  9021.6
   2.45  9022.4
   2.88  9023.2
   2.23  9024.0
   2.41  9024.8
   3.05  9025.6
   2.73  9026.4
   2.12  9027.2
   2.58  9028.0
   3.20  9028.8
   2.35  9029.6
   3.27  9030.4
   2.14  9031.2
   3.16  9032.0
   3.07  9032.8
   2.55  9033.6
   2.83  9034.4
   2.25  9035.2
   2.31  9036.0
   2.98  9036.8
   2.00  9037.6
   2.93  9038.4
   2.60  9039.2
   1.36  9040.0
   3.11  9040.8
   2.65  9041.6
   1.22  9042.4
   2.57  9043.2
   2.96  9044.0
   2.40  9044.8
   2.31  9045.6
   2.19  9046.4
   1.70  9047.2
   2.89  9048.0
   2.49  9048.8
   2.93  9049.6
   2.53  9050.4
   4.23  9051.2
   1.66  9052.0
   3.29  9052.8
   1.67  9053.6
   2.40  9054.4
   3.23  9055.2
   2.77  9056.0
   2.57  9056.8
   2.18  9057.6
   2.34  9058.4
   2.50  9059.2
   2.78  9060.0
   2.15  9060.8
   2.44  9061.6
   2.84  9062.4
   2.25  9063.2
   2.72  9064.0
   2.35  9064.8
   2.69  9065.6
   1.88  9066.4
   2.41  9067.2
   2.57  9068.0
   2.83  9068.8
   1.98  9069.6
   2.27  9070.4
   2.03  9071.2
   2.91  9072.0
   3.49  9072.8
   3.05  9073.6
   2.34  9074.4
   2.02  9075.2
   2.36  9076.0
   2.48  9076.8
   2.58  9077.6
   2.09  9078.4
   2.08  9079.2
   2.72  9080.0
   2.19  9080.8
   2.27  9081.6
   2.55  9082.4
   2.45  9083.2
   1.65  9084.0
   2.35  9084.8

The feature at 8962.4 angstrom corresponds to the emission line Halpha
